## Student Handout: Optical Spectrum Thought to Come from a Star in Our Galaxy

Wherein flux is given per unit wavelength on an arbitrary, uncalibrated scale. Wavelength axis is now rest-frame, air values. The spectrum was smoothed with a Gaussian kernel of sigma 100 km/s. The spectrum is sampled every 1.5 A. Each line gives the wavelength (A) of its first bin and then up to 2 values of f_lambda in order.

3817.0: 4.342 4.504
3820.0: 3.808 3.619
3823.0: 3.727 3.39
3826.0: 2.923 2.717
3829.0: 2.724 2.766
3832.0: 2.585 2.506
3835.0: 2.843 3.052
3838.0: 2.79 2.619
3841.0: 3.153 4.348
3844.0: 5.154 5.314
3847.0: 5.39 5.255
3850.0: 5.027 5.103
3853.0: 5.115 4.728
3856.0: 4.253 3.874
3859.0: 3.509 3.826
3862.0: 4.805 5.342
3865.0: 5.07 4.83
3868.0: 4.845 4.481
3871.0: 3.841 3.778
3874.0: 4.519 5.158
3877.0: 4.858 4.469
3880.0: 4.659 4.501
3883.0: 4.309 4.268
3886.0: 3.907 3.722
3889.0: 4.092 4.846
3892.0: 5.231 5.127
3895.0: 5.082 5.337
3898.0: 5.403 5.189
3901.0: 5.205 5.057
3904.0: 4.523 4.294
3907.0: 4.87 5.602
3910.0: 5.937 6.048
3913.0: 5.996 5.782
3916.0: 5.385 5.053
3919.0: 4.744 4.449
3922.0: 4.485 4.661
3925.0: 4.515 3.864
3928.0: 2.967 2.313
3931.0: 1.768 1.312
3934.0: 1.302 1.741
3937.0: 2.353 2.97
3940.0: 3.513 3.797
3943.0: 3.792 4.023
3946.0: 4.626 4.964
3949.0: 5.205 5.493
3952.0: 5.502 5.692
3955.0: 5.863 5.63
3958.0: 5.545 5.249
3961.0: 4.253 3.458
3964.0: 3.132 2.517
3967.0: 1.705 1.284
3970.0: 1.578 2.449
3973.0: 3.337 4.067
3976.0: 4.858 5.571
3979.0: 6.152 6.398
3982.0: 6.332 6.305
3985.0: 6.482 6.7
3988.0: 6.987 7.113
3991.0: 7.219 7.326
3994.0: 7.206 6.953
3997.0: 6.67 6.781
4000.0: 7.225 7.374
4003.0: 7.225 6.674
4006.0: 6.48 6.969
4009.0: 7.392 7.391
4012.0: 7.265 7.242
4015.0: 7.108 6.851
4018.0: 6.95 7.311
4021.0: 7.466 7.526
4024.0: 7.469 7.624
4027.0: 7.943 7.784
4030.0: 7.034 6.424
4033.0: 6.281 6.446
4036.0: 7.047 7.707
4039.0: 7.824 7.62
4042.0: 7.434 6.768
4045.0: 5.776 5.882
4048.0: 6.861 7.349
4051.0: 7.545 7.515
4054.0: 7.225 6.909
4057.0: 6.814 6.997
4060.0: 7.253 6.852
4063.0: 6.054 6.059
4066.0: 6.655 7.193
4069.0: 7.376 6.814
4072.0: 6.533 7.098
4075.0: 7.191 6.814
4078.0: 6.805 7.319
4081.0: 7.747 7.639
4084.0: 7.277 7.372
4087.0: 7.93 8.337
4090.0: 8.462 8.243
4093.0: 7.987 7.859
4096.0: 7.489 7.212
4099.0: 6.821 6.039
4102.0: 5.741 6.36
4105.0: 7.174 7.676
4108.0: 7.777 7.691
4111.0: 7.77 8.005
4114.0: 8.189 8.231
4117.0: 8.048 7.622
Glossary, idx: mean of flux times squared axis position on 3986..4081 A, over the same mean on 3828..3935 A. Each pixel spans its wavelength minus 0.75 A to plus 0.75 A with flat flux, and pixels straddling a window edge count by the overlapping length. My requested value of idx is 1.8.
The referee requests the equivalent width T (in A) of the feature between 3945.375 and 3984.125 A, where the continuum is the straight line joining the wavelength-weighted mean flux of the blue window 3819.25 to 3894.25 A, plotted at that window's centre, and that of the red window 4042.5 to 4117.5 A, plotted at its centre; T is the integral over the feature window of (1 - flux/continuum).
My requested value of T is 7.70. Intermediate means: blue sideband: 4.14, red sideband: 7.21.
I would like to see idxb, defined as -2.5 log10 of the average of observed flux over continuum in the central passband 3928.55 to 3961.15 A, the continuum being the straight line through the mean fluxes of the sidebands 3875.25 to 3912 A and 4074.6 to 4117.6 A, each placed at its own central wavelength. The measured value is 0.38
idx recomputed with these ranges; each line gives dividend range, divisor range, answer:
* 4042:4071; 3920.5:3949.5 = 2.15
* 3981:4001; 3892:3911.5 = 1.39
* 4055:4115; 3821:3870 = 2.05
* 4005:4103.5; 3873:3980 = 1.77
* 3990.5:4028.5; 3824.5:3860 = 2.06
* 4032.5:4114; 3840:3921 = 1.65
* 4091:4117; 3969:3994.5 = 1.41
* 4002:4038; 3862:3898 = 1.65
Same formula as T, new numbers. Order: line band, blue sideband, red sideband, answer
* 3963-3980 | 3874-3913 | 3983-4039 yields 8.00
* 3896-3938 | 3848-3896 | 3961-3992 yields 3.14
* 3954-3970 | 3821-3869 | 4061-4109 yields 5.02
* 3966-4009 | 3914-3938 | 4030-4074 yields -4.35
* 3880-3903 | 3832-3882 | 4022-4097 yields 0.29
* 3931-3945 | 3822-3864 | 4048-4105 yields 6.83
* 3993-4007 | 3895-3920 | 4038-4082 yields -1.46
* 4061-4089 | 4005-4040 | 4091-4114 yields 0.74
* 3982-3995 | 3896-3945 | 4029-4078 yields -3.02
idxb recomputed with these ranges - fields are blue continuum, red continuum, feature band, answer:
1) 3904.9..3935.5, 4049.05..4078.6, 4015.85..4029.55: -0.20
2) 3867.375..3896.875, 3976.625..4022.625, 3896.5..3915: -0.06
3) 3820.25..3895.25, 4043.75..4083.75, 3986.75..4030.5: -0.16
